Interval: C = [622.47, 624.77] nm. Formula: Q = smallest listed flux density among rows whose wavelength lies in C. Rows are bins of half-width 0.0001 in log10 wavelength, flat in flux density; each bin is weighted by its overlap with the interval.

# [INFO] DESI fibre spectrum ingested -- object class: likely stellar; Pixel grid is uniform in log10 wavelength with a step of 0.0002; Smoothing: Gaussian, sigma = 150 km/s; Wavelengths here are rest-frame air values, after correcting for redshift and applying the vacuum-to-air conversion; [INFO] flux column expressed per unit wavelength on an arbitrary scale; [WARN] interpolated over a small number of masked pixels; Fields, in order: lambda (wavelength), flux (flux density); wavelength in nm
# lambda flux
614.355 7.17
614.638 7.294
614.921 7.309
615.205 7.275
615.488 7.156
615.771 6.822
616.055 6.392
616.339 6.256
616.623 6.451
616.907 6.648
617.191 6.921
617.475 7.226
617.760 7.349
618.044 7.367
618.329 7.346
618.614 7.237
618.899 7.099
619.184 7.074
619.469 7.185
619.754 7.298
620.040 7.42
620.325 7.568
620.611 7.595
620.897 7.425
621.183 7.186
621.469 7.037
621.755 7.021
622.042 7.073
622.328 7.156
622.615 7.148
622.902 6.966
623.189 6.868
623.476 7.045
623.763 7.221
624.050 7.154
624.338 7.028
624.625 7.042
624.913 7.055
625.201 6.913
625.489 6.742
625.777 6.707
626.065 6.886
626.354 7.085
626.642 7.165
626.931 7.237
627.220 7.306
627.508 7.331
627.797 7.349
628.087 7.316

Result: 6.868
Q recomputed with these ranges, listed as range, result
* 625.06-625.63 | 6.742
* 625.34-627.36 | 6.707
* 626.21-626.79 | 7.085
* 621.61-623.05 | 6.966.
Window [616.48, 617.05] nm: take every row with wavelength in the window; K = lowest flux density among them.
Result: 6.451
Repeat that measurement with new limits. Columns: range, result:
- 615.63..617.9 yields 6.256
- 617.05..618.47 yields 6.921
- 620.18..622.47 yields 7.021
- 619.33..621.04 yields 7.185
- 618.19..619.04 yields 7.099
